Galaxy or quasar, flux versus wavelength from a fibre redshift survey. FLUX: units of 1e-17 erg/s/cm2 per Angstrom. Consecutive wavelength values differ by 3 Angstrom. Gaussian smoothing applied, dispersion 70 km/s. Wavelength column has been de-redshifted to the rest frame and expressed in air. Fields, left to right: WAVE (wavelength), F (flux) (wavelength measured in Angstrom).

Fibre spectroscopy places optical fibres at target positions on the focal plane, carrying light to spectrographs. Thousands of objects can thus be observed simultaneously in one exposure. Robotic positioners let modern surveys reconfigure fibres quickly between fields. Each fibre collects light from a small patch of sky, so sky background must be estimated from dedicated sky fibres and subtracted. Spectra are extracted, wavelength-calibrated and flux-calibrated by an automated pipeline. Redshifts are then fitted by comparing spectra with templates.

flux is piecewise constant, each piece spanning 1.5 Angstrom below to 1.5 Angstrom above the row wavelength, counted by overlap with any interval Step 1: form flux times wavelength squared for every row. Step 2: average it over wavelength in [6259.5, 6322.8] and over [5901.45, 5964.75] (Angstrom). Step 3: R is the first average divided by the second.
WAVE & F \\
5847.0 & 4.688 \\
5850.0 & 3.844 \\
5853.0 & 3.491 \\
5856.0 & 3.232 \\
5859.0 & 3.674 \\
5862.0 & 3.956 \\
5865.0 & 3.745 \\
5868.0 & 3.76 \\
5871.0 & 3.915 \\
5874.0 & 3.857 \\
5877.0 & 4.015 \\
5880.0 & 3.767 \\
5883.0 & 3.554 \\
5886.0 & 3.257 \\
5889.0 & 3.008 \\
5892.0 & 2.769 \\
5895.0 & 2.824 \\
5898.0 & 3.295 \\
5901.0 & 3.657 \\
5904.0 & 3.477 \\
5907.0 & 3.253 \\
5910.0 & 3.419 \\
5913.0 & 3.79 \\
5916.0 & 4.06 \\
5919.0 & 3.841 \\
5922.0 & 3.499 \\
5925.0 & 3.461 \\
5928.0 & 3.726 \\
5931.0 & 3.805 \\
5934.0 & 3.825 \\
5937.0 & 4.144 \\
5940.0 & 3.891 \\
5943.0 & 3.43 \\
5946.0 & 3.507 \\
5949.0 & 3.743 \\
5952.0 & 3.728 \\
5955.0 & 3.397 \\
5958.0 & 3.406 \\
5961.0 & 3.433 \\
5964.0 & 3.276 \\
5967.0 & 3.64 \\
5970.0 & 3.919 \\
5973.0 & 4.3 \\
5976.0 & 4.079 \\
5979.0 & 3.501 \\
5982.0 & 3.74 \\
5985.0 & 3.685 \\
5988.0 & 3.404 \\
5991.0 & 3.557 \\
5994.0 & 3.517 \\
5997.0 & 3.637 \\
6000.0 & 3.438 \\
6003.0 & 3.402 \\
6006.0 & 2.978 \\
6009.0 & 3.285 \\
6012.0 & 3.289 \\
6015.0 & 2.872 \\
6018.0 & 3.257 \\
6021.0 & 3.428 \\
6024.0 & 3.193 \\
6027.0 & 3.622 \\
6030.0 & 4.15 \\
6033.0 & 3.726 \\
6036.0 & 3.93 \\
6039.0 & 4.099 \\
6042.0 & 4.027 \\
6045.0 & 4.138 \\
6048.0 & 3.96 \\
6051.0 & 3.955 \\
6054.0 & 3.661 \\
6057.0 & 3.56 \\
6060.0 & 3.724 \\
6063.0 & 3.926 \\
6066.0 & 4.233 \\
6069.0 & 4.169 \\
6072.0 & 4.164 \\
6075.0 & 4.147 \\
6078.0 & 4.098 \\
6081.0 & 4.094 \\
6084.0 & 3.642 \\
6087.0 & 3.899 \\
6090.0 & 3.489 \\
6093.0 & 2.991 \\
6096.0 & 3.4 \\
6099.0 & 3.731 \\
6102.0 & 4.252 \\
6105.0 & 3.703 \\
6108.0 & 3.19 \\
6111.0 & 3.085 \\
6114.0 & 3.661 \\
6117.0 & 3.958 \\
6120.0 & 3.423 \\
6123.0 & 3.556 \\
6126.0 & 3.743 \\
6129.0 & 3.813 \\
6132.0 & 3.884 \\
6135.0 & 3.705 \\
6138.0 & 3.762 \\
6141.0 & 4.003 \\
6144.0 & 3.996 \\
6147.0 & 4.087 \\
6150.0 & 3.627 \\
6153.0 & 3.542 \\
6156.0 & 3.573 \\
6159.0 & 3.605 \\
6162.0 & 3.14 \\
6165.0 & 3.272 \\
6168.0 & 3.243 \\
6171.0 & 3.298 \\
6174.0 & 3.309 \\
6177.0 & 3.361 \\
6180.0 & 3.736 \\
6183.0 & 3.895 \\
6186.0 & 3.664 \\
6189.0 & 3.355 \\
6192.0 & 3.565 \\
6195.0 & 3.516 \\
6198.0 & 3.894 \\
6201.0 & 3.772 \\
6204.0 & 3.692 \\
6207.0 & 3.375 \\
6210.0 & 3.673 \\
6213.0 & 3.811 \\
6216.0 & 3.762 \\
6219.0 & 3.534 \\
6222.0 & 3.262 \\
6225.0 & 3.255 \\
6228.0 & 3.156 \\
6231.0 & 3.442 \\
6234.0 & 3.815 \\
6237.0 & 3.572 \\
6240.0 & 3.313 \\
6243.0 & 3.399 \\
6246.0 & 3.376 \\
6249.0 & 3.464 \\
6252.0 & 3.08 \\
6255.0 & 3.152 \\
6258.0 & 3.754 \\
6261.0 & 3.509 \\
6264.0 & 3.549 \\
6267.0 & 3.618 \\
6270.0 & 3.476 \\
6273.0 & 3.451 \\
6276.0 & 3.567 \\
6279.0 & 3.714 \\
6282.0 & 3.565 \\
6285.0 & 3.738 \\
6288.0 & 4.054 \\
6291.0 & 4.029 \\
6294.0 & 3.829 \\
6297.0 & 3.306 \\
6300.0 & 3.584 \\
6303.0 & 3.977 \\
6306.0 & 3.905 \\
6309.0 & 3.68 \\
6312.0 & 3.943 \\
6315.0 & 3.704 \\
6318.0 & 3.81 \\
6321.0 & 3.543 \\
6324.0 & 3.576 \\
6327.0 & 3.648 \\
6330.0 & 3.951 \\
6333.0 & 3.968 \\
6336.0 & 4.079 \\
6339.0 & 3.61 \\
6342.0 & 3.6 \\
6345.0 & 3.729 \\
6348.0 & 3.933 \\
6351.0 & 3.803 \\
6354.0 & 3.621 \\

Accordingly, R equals 1.1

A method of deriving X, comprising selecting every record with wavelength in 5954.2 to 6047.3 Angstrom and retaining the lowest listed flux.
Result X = 2.872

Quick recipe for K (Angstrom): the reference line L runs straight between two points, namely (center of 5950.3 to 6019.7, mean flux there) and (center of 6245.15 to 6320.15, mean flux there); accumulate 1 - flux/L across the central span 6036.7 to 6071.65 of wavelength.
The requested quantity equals -4.1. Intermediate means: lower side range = 3.51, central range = 3.96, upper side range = 3.63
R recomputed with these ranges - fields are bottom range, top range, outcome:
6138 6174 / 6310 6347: 1.11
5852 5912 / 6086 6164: 1.13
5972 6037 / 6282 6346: 1.18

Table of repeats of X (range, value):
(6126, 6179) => 3.14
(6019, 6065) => 3.193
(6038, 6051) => 3.955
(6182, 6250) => 3.156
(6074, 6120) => 2.991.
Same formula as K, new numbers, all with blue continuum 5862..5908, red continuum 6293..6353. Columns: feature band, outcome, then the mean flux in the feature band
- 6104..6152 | -0.8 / 3.7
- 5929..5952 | -1.5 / 3.76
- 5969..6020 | 0.6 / 3.52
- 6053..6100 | -2.6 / 3.81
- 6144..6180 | 1.6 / 3.49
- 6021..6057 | -2.4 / 3.83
